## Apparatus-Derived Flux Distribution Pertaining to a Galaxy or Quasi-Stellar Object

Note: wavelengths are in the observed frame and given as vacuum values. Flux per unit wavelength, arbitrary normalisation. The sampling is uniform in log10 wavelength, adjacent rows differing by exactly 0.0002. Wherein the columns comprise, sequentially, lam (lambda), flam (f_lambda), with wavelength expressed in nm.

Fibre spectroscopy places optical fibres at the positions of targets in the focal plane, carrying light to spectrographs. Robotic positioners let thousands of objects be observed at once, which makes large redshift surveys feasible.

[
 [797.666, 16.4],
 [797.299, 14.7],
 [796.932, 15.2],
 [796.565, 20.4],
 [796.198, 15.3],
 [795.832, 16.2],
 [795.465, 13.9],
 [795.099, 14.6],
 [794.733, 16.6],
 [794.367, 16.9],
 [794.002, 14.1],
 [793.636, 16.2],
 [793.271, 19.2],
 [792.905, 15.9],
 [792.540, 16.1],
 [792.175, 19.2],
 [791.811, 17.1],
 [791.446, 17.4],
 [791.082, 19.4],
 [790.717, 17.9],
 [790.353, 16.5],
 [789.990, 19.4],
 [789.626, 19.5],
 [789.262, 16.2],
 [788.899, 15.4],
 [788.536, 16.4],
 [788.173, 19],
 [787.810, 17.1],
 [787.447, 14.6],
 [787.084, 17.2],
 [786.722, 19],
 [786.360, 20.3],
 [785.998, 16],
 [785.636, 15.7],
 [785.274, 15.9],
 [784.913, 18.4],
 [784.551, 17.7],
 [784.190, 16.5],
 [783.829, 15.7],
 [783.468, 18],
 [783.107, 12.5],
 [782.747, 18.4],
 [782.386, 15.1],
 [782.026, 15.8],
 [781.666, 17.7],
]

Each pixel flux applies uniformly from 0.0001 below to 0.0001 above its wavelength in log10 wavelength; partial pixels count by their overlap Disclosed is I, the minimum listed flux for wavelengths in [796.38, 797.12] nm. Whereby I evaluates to 15.2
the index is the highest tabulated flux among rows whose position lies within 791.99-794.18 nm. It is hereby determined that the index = 19.2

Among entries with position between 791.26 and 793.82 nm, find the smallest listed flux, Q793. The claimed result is 15.9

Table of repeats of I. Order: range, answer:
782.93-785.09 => 12.5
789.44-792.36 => 16.5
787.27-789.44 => 14.6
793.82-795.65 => 13.9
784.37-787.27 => 15.7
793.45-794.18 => 14.1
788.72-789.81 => 15.4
